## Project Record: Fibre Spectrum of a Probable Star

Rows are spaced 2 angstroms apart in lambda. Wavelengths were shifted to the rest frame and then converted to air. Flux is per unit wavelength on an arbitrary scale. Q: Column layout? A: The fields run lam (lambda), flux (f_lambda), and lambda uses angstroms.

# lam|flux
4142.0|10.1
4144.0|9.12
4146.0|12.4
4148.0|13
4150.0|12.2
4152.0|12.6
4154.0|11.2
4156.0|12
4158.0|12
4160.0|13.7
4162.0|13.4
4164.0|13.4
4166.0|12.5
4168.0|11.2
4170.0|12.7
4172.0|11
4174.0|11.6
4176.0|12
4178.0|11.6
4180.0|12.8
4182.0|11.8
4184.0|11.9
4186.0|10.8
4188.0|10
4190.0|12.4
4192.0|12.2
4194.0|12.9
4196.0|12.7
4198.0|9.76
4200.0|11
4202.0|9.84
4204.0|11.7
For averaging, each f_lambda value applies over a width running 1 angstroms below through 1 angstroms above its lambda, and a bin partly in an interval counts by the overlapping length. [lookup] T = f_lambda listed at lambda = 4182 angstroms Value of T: 11.8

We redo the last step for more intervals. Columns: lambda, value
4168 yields 11.2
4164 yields 13.4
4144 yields 9.12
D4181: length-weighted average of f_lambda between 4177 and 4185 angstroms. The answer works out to 12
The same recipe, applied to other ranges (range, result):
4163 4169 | 12.4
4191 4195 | 12.6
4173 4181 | 12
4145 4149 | 12.7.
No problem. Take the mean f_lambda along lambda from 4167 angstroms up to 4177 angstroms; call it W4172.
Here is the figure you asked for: 11.7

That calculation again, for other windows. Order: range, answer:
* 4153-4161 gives 12.2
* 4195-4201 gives 11.2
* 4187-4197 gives 12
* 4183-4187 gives 11.4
